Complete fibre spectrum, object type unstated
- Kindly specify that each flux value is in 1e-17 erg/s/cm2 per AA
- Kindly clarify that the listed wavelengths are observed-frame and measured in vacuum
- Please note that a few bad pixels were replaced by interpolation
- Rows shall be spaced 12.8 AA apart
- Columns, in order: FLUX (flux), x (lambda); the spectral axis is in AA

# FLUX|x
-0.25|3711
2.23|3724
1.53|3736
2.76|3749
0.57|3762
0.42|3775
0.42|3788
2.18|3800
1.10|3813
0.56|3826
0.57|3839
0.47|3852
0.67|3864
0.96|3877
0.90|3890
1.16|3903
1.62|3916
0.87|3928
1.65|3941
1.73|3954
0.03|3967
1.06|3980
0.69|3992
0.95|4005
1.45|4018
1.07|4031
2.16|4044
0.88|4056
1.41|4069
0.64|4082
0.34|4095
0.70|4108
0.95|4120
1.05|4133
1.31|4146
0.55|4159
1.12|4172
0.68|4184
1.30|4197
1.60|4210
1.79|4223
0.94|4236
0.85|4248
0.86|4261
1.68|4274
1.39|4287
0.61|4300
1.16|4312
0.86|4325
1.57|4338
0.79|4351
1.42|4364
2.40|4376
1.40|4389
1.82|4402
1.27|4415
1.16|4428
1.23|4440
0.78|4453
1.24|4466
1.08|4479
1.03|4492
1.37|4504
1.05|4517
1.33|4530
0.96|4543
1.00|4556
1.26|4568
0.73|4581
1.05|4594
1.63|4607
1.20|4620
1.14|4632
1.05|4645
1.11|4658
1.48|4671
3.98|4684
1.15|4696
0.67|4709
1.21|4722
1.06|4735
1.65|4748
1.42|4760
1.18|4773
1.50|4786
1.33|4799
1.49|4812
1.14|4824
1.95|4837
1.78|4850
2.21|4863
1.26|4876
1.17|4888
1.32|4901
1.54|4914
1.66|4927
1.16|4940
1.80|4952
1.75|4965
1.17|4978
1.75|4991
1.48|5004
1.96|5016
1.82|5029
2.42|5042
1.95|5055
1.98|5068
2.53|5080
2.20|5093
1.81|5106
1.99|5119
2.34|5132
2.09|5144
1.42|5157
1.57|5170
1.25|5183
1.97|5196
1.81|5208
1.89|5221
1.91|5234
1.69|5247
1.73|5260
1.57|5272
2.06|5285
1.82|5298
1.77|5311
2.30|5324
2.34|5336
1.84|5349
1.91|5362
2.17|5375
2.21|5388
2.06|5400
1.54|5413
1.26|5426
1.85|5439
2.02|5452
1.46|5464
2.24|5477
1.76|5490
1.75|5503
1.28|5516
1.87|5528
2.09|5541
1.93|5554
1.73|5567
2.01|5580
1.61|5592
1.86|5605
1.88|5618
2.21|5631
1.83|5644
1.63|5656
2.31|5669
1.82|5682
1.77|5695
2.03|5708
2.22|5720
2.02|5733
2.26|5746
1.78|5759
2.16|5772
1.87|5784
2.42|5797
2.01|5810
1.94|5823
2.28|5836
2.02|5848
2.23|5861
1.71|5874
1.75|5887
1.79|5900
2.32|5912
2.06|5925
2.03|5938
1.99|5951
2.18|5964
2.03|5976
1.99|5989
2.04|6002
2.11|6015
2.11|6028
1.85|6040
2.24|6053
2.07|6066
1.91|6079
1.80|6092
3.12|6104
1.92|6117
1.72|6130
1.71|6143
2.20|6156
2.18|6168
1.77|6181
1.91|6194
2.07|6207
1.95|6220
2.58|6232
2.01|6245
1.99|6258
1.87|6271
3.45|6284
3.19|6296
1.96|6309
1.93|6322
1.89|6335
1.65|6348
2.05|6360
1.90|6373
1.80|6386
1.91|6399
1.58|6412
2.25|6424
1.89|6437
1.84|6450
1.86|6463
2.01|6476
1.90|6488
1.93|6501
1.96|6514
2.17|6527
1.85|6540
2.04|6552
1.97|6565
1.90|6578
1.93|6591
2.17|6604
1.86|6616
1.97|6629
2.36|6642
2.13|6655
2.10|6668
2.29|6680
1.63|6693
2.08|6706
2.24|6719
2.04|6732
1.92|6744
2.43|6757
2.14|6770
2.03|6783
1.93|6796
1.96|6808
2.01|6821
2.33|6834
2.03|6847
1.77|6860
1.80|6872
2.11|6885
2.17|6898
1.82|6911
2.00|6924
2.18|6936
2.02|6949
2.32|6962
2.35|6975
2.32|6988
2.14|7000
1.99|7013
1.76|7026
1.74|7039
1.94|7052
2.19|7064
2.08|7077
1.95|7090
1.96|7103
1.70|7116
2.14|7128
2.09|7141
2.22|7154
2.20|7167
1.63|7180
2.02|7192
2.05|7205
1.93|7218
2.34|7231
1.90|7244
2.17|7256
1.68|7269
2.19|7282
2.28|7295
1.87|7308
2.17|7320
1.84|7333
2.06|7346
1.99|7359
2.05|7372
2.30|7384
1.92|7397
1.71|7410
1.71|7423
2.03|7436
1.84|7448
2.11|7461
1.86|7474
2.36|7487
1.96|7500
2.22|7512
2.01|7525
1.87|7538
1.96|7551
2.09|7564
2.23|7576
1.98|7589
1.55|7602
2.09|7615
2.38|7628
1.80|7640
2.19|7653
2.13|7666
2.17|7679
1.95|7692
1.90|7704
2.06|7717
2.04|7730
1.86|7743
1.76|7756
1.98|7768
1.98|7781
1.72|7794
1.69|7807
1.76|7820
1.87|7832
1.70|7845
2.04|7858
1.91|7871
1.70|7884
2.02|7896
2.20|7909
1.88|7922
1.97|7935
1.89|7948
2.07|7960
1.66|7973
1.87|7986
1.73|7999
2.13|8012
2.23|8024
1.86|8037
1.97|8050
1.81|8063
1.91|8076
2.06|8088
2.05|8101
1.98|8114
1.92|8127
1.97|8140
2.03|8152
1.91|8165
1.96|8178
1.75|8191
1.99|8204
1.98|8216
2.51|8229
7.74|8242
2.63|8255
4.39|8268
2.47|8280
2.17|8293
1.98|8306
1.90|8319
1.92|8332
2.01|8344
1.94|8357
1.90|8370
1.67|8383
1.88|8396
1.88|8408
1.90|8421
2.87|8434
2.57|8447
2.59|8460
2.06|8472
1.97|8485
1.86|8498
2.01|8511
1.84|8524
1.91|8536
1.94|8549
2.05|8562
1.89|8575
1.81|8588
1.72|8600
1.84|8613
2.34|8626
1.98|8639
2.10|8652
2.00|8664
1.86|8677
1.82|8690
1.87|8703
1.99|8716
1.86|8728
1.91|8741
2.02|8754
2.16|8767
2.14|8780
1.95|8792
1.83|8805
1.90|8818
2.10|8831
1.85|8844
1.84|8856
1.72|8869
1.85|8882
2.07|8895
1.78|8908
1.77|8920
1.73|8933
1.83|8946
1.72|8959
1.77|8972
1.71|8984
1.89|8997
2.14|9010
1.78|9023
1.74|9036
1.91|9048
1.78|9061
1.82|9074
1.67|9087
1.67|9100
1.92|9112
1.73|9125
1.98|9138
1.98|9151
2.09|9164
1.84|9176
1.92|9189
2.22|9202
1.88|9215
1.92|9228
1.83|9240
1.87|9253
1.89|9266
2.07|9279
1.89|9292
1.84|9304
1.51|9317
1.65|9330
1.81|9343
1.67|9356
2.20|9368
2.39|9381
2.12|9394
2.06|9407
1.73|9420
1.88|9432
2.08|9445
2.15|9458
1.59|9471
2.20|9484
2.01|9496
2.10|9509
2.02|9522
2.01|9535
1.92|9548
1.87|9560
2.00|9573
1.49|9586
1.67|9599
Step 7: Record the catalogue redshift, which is 0.256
